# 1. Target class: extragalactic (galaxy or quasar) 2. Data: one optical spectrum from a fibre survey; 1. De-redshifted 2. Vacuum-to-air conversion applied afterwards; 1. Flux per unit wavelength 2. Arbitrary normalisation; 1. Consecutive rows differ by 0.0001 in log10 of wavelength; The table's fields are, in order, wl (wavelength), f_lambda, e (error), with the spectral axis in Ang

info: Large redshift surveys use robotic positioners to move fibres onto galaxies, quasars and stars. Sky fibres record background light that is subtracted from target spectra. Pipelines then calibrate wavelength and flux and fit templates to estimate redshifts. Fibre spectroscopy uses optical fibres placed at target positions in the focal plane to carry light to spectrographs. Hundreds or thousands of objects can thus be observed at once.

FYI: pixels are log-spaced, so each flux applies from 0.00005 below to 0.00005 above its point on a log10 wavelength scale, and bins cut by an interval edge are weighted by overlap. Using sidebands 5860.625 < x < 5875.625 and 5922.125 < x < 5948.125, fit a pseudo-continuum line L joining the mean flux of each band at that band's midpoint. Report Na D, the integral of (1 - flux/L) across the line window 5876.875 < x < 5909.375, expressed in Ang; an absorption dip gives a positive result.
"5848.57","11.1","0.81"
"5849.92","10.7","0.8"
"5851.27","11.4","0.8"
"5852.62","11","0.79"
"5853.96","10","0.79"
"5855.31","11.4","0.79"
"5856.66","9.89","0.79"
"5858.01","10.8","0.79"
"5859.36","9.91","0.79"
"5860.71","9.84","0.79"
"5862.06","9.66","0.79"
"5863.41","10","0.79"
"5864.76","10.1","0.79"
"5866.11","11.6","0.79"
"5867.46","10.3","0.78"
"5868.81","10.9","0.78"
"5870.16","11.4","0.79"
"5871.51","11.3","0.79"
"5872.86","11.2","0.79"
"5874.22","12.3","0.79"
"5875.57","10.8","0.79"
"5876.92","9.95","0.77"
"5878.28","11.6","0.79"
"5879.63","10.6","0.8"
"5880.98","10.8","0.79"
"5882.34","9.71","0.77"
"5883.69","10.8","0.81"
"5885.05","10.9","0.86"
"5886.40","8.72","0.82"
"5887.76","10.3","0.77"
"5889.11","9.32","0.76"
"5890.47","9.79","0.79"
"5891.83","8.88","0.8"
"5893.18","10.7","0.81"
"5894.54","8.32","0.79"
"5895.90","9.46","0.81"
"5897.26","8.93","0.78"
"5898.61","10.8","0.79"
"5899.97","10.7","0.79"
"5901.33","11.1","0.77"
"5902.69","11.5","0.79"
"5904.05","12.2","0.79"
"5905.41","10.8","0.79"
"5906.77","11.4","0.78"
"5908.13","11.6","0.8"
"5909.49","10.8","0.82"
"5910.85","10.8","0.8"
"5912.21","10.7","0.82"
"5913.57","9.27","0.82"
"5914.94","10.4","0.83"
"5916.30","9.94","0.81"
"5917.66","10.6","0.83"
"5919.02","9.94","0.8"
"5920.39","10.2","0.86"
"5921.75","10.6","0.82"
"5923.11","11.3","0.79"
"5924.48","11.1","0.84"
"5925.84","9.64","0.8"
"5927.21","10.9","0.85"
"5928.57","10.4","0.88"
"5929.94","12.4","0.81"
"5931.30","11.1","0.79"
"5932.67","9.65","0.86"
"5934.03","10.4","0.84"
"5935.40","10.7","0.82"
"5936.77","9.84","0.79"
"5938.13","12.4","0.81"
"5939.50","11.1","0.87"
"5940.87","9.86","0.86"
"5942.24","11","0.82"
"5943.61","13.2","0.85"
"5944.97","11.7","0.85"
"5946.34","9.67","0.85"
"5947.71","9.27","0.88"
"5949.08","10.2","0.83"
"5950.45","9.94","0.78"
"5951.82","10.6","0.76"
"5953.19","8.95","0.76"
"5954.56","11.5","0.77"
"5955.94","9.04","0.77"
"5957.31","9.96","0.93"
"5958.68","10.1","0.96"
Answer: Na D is 1.3 Ang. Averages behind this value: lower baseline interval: 10.8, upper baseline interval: 10.8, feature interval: 10.4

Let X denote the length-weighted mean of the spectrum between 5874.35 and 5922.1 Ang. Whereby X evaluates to 10.4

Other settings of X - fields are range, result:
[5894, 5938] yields 10.6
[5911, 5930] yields 10.5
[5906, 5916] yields 10.7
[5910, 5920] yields 10.2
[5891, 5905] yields 10.3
